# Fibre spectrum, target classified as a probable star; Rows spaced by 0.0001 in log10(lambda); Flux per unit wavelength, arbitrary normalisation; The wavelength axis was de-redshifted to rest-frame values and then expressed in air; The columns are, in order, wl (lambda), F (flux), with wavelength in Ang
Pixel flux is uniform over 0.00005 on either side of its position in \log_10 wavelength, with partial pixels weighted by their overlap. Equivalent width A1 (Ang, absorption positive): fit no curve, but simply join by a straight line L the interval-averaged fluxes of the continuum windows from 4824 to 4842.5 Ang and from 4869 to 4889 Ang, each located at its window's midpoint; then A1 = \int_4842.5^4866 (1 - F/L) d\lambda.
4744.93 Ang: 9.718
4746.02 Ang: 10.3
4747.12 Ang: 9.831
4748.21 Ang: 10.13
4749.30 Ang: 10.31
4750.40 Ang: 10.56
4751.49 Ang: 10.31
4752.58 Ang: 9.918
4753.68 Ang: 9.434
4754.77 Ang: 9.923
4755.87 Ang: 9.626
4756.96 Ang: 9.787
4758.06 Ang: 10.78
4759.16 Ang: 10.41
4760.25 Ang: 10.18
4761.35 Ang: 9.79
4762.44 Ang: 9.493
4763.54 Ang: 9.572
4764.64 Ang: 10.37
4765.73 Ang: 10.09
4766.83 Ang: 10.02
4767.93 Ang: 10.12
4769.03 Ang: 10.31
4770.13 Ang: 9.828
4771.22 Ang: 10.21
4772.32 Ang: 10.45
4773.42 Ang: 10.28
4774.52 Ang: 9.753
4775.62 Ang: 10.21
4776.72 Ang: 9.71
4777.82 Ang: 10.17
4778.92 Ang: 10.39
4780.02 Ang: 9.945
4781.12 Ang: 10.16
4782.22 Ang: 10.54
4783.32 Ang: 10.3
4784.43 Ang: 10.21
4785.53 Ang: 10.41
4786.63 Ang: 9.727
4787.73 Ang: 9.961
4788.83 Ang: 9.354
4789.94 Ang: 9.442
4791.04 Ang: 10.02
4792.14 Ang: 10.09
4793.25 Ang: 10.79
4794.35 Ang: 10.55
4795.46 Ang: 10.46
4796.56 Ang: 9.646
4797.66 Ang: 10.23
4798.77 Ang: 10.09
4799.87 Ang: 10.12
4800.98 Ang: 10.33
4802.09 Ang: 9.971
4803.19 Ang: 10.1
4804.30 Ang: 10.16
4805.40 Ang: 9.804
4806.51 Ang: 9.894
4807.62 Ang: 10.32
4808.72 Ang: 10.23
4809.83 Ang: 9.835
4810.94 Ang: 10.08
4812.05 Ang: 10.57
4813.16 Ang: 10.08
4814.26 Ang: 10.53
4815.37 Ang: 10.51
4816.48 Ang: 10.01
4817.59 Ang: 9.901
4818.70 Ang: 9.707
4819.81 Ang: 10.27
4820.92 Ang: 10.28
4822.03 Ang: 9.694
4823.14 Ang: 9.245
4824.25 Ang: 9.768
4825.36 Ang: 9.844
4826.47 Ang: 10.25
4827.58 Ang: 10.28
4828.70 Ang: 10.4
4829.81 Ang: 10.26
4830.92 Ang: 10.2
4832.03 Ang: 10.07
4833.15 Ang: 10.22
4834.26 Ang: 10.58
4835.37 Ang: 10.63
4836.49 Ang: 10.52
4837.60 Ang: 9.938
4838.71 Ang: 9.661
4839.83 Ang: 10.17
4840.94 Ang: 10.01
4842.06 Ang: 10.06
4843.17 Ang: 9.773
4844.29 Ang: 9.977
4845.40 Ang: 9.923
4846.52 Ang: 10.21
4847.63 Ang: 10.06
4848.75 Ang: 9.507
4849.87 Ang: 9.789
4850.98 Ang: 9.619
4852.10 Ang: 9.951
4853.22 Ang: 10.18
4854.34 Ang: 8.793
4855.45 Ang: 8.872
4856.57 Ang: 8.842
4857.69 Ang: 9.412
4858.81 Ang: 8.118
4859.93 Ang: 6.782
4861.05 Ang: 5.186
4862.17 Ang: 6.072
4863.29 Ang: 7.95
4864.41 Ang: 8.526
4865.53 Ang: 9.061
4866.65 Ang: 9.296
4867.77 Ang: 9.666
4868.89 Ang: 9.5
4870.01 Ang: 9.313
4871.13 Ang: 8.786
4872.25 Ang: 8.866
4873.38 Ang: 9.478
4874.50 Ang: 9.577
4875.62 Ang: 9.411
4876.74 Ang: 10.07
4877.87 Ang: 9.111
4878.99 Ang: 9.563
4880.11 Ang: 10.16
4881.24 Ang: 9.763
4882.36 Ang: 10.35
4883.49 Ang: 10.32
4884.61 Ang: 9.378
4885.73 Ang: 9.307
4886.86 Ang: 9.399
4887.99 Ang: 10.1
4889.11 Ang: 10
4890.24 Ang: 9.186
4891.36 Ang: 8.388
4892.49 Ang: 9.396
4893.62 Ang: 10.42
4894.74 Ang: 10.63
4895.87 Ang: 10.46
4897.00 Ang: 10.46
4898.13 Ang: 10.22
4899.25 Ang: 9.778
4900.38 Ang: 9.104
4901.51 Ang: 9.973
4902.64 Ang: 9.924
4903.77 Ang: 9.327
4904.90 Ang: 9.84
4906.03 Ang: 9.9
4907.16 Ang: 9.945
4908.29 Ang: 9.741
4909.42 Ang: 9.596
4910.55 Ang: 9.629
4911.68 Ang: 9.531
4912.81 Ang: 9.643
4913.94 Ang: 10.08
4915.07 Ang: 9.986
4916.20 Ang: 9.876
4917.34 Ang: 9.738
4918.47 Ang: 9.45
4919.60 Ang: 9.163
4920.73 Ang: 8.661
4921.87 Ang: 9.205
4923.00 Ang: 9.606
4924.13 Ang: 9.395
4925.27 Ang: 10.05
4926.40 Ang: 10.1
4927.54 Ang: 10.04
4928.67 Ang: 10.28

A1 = 2.4 Ang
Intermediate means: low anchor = 10.2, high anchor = 9.59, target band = 8.89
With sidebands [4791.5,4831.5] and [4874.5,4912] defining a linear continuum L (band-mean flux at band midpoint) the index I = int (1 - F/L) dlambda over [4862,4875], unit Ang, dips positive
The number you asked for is 1.3 Ang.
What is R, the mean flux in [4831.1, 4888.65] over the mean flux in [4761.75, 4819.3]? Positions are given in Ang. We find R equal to 0.93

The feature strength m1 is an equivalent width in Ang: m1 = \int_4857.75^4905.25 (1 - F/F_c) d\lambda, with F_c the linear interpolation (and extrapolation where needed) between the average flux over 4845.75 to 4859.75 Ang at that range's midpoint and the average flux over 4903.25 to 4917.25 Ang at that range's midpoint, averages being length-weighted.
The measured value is 1.4 Ang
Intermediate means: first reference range 9.38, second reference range 9.76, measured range 9.29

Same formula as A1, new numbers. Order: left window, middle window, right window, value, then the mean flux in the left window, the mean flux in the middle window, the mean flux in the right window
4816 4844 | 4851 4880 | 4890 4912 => 3.1 Ang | 10.1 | 8.85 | 9.78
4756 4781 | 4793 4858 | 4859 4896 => -2.8 Ang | 10.1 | 10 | 9.17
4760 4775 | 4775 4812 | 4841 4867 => -1.5 Ang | 10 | 10.1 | 8.97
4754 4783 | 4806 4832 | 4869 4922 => -0.5 Ang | 10.1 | 10.1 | 9.67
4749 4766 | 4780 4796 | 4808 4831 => -0.1 Ang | 10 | 10.1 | 10.1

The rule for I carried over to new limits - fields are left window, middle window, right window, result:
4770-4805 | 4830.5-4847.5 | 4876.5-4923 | -0.3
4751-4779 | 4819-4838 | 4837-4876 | -1.4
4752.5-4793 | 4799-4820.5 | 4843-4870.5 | -1.3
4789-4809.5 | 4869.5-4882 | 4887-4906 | 0.5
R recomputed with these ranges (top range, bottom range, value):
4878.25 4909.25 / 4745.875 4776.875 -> 0.98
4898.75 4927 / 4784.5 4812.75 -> 0.96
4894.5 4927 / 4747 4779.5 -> 0.97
